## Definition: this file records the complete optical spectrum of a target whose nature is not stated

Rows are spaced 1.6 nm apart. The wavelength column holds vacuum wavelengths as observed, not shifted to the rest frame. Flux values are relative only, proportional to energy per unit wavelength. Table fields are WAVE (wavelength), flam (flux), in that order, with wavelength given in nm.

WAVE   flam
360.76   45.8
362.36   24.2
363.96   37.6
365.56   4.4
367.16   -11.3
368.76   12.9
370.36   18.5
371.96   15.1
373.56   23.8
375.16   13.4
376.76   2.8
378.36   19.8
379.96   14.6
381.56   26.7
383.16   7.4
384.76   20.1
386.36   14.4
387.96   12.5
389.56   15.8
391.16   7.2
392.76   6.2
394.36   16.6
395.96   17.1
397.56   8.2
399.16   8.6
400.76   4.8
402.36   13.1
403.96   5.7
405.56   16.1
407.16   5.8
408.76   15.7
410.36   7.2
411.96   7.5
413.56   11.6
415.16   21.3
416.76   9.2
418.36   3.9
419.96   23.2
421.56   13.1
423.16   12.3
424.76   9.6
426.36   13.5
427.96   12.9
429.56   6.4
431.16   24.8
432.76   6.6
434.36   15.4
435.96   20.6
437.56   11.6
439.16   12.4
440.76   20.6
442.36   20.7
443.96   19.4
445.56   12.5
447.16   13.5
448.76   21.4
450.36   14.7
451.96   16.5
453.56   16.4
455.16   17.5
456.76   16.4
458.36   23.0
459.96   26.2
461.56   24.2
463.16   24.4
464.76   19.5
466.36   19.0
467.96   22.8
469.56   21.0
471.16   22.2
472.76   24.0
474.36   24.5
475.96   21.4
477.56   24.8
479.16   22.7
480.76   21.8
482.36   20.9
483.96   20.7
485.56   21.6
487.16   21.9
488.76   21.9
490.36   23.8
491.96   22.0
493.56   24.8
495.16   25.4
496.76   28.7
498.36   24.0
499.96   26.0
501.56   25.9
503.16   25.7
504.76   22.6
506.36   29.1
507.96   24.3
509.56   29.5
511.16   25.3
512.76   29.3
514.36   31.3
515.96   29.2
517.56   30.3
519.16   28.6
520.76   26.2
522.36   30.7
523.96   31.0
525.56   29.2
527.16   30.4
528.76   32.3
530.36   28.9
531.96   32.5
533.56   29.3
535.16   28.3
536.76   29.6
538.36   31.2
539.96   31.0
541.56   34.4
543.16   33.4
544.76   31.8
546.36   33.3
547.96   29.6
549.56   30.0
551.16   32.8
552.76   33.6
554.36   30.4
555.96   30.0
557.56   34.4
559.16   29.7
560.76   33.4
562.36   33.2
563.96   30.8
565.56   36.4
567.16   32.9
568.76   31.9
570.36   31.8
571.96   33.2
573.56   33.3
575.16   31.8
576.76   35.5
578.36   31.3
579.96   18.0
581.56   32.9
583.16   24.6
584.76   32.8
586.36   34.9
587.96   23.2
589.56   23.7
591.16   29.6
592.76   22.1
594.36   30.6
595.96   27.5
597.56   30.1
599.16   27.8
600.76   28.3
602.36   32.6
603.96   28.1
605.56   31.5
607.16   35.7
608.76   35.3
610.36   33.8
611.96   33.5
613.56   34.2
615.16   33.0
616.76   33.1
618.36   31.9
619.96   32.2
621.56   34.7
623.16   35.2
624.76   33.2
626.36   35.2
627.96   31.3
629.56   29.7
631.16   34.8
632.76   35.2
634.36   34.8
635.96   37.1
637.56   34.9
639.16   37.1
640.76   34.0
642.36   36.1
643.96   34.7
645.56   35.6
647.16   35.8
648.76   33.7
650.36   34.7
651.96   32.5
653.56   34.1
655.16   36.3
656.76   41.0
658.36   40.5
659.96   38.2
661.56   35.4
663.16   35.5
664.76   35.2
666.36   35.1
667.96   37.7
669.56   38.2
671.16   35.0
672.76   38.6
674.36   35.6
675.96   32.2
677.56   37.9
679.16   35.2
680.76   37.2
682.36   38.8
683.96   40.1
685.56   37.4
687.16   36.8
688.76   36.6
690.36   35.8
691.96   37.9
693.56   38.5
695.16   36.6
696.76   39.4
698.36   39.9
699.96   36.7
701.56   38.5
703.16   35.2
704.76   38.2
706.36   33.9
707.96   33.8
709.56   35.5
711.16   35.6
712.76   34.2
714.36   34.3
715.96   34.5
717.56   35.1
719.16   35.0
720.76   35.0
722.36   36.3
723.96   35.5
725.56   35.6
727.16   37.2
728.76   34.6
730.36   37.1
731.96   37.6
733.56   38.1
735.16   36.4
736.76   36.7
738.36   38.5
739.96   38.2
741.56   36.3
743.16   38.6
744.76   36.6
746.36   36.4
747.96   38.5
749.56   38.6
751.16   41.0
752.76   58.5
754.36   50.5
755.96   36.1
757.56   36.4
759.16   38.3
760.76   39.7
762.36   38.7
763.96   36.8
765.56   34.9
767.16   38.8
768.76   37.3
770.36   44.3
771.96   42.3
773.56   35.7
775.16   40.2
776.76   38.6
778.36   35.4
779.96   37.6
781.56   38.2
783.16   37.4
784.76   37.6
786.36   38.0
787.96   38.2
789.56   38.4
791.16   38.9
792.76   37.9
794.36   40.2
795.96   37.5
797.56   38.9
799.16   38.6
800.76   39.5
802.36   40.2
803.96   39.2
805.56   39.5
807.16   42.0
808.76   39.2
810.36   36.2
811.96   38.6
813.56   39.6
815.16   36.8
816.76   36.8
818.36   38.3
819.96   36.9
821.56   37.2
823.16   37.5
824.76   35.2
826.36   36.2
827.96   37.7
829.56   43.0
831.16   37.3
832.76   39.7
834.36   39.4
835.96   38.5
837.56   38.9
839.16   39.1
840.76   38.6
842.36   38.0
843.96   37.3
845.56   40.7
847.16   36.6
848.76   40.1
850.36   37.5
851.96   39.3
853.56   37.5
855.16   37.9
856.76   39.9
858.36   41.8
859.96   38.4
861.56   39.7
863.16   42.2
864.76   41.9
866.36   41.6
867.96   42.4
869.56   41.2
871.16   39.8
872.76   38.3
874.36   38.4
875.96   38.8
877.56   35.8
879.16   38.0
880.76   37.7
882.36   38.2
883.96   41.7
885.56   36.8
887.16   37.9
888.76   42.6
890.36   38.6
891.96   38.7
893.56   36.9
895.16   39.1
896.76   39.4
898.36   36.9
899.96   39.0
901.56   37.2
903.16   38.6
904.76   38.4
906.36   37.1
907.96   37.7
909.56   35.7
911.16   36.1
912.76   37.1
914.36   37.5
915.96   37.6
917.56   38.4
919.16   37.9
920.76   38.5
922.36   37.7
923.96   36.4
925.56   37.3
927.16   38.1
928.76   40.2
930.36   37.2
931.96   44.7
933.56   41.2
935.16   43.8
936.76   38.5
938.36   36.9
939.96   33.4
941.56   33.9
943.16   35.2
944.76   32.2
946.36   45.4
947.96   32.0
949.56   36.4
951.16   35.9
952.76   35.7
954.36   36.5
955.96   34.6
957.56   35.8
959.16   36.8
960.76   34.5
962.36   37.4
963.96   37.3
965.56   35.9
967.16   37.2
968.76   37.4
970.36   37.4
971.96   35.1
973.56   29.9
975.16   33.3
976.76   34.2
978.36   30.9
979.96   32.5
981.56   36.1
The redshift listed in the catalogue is 0.15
